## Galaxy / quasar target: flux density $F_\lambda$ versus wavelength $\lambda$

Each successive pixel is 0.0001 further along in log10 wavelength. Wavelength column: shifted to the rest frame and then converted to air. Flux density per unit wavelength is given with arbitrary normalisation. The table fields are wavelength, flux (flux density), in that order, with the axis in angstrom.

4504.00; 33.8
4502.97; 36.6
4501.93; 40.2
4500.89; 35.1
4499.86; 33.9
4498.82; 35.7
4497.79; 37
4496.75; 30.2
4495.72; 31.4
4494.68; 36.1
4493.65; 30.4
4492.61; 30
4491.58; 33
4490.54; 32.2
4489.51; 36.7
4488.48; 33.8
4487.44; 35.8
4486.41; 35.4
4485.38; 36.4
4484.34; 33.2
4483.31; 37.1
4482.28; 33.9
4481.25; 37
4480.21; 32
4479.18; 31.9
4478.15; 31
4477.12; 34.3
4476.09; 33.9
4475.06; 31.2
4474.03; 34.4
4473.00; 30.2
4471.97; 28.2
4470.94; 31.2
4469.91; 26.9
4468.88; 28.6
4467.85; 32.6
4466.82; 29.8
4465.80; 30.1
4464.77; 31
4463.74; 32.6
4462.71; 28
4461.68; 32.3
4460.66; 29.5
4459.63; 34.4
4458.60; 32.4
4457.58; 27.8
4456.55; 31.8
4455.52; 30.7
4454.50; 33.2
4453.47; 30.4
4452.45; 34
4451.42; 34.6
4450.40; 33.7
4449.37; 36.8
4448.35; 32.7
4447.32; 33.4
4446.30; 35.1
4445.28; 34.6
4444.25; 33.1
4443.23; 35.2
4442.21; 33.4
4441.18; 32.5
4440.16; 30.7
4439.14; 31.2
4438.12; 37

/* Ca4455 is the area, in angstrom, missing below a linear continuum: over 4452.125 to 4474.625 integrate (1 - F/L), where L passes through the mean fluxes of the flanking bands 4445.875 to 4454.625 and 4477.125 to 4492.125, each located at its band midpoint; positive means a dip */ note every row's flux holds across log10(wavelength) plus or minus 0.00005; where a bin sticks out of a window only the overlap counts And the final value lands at 2.0 angstrom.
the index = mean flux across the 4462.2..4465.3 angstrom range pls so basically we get 30.5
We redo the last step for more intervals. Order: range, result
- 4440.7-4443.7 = 33.6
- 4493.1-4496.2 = 32.6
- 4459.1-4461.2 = 32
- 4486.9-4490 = 35.4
